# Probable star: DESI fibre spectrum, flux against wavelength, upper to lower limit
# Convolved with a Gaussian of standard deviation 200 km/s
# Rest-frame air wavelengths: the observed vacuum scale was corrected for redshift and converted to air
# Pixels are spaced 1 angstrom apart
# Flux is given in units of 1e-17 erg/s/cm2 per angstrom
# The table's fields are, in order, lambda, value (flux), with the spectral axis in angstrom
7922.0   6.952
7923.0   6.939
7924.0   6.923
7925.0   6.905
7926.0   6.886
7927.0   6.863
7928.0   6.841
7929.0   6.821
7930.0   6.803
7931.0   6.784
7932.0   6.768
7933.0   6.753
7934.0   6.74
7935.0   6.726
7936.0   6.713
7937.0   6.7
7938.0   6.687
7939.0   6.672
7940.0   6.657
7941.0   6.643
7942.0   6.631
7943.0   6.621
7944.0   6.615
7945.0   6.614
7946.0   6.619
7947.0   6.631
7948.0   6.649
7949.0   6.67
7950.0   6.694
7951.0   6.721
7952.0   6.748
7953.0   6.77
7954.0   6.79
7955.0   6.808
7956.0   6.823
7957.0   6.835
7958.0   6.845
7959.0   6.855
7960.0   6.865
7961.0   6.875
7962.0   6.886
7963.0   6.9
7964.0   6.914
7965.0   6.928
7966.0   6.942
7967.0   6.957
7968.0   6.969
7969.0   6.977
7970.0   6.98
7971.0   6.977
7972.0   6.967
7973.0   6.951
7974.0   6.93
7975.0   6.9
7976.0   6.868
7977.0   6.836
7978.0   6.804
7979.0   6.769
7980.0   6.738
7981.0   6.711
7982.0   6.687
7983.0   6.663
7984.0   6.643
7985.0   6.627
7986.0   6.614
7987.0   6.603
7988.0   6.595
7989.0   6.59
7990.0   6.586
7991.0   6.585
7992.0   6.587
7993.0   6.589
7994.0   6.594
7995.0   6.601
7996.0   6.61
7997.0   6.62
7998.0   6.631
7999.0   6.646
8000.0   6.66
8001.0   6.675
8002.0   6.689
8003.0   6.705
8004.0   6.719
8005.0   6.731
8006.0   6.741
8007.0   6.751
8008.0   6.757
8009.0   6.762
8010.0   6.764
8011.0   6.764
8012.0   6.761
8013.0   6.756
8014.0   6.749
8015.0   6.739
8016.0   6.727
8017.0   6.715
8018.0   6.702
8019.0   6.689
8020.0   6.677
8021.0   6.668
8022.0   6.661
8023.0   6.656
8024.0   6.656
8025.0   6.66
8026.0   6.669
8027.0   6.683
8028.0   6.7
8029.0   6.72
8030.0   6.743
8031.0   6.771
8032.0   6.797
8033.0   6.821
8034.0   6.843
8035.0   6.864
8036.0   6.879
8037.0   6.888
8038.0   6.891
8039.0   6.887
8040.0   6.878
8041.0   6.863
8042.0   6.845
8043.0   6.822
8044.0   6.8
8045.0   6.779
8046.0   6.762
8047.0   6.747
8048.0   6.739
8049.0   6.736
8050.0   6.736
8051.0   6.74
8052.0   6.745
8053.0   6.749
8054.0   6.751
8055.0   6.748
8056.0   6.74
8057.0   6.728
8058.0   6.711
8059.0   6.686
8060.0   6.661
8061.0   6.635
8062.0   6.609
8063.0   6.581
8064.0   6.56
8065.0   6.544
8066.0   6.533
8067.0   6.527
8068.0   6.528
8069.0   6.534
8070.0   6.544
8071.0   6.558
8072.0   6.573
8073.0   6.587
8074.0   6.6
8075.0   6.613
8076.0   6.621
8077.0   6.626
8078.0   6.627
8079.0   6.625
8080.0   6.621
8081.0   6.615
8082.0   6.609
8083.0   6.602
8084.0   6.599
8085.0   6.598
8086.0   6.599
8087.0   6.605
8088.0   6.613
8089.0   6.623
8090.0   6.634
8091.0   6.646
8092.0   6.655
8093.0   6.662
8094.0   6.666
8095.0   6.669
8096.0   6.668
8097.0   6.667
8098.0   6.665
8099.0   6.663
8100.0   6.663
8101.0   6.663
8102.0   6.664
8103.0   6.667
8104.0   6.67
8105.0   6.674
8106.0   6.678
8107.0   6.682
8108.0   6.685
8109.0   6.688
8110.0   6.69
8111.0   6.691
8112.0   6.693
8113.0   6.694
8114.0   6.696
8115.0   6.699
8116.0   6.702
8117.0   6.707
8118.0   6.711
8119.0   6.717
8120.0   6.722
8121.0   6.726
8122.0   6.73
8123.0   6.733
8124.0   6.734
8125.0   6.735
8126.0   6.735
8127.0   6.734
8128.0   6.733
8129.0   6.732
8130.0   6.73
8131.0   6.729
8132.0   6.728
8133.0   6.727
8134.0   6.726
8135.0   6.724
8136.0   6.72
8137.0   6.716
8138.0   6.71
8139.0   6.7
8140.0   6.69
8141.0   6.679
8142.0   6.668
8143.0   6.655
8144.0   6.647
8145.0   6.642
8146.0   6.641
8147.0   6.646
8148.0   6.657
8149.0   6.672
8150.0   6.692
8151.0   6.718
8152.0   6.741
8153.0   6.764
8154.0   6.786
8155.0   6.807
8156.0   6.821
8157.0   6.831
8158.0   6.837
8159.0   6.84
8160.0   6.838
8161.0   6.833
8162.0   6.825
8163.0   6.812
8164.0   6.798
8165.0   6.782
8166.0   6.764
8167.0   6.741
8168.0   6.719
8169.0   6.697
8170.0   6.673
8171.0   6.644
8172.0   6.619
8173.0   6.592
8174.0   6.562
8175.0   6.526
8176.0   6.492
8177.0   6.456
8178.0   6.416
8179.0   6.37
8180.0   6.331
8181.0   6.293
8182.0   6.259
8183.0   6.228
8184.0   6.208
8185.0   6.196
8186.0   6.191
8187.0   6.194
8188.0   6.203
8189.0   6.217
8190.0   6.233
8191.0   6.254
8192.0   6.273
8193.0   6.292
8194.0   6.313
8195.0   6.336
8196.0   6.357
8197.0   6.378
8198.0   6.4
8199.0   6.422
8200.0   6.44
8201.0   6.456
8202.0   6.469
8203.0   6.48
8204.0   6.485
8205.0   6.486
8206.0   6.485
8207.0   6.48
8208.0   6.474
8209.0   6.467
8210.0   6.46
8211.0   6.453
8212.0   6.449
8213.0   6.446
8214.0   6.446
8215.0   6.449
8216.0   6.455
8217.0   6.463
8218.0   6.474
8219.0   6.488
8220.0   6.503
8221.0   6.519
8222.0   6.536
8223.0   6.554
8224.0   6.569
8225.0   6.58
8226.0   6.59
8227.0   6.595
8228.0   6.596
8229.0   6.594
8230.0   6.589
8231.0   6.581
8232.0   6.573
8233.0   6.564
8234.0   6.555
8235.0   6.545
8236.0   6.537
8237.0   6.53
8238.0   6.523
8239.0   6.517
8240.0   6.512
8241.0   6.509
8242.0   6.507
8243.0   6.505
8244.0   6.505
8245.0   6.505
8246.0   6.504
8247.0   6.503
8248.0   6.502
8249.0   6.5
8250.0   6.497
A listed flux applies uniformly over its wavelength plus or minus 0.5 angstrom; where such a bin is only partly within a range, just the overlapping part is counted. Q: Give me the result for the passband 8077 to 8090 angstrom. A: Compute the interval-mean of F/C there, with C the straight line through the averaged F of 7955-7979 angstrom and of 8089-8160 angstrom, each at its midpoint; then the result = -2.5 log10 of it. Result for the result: 0.02 mag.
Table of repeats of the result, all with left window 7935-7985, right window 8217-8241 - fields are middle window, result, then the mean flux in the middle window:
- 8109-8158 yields -0.01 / 6.72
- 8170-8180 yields 0.01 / 6.52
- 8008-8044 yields -0.01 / 6.76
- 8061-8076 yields 0.02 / 6.57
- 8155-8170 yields -0.03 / 6.79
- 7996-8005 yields 0.01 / 6.67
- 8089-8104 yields 0.00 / 6.66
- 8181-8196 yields 0.06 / 6.25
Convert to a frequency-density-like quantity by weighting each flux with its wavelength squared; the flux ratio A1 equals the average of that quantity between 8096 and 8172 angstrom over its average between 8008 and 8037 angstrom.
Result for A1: 1.02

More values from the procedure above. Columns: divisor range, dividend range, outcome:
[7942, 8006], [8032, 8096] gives 1.01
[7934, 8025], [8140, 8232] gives 1.02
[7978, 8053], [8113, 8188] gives 1.02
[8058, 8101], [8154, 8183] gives 1.03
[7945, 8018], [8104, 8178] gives 1.03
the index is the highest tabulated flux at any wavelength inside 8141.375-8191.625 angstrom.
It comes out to 6.84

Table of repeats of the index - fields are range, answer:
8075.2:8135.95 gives 6.735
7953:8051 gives 6.98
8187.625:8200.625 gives 6.44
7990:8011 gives 6.764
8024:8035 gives 6.864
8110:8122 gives 6.73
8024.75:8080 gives 6.891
